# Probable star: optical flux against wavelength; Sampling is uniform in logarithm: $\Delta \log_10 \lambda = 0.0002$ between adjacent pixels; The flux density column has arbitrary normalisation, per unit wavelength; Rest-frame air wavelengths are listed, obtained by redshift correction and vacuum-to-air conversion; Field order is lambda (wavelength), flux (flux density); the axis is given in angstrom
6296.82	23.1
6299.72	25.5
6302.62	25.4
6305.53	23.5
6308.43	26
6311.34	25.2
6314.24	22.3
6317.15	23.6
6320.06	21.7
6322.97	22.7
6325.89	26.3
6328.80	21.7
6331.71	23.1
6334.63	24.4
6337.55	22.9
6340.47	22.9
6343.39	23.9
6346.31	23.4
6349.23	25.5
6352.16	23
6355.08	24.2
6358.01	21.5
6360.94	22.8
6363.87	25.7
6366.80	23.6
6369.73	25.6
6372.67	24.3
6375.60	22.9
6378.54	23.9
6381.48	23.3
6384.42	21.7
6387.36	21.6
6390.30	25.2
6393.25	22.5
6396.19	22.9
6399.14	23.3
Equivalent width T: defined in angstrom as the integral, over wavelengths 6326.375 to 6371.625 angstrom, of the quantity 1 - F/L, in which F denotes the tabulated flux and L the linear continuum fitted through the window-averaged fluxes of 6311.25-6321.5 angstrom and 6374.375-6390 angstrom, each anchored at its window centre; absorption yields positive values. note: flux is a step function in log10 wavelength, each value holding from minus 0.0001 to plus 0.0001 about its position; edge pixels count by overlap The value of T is -1.53 angstrom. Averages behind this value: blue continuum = 22.9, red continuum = 22.9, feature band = 23.7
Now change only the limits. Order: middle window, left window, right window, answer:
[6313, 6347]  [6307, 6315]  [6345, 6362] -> 1.2 angstrom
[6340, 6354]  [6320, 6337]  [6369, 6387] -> -0.2 angstrom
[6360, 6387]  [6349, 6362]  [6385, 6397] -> -0.7 angstrom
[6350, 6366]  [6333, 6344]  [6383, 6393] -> -0.2 angstrom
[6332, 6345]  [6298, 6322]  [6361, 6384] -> 0.3 angstrom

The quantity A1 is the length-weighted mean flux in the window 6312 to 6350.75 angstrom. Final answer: 23.5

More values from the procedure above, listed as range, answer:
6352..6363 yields 23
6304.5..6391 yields 23.6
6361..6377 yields 24.3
